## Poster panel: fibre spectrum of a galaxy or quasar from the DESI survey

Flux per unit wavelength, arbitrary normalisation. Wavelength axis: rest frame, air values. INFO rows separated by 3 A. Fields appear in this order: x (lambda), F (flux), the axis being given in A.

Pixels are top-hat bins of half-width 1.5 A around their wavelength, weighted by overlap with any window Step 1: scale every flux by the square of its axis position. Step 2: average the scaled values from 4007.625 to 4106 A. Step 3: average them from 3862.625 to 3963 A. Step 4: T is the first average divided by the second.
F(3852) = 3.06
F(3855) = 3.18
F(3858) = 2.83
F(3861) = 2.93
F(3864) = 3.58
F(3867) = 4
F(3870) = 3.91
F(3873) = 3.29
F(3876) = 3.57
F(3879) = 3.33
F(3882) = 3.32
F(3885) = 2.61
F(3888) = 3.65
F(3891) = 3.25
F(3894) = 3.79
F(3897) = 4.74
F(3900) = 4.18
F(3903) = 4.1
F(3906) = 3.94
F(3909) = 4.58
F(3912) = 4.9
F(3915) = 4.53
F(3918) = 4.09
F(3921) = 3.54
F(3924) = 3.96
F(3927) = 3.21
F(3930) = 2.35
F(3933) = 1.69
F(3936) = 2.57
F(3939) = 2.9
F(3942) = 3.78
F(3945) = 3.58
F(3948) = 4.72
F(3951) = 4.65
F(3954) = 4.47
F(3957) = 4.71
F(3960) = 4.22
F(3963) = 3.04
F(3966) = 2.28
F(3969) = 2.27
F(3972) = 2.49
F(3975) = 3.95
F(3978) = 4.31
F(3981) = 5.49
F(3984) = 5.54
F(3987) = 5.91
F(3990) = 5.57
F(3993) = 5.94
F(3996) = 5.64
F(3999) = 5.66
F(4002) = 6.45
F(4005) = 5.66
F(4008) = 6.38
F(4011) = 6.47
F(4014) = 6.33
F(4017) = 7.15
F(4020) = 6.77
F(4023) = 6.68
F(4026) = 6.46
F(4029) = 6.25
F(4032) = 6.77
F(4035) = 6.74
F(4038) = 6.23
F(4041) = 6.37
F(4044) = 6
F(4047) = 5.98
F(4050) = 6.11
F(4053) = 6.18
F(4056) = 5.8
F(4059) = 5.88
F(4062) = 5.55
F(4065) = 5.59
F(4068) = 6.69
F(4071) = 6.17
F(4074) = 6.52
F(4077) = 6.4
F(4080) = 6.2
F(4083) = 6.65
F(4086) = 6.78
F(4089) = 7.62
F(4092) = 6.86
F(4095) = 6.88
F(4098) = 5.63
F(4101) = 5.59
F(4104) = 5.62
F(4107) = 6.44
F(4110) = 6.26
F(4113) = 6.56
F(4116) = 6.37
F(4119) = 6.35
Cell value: 1.82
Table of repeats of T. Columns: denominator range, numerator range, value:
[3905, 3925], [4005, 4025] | 1.63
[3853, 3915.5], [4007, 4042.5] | 1.90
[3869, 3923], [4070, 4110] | 1.83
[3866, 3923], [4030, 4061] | 1.73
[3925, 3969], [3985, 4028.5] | 1.88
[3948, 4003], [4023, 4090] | 1.44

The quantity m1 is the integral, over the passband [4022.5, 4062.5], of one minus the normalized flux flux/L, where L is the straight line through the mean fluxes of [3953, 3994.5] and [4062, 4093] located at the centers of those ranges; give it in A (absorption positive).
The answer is -3.40 A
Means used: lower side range 4.3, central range 6.22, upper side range 6.49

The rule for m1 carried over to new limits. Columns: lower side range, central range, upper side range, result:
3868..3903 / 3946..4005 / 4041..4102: 3.8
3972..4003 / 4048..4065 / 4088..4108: 0.2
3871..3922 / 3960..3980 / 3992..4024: 8.3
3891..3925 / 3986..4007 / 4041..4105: -2.3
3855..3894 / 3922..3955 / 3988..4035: 9.2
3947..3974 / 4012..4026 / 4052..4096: -4.6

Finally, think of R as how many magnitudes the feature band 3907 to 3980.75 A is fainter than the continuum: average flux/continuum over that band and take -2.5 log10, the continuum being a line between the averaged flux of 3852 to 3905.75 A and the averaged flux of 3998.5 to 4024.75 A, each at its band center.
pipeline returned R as 0.318 mag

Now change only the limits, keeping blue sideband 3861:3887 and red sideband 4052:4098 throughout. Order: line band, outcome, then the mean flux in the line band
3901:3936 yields 0.103 mag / 3.67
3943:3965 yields 0.110 mag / 4.15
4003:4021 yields -0.184 mag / 6.45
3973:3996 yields -0.034 mag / 5.21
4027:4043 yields -0.121 mag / 6.46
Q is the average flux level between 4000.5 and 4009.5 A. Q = 6.16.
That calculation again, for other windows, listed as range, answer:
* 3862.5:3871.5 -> 3.83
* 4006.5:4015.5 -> 6.39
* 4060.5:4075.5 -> 6.1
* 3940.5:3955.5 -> 4.24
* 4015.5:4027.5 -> 6.76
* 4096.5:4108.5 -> 5.82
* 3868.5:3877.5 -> 3.59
